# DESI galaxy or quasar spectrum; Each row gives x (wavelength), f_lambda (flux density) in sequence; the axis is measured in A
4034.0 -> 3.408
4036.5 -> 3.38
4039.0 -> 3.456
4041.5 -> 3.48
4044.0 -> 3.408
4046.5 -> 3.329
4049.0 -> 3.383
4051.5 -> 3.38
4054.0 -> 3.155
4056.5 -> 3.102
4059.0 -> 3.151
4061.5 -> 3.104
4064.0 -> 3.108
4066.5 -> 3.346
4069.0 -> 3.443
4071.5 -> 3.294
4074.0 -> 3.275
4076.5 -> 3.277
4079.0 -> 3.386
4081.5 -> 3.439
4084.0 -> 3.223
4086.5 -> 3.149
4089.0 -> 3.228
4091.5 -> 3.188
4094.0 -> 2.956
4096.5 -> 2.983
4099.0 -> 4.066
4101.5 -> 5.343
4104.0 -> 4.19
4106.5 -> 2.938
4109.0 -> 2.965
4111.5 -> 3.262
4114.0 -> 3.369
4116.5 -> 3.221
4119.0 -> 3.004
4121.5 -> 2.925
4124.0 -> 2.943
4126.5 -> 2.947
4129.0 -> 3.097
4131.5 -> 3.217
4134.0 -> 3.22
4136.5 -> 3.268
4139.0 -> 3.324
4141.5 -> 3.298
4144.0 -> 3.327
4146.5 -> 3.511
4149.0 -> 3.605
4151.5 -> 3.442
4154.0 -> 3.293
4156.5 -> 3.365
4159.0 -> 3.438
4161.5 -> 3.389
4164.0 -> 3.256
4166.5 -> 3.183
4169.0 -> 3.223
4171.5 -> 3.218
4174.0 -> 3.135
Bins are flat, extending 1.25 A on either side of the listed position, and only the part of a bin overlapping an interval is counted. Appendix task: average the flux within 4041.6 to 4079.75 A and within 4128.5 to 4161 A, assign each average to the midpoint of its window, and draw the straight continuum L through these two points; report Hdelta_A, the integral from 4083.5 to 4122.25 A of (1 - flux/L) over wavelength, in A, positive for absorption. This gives -0.83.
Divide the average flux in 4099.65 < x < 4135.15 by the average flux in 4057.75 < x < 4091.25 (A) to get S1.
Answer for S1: 1.0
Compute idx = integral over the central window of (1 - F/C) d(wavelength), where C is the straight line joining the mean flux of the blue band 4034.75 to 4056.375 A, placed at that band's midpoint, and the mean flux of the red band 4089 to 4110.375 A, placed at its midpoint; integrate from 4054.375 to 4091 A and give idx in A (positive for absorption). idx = 2.2 A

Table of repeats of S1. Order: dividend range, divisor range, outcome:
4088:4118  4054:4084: 1.07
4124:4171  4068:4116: 0.96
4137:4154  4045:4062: 1.05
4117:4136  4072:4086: 0.93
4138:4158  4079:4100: 1.04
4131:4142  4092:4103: 0.86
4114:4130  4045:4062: 0.94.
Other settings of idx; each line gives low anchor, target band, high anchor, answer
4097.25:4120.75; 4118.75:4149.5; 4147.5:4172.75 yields 2.2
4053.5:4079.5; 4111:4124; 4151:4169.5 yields 0.6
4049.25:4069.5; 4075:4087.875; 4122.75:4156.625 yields -0.2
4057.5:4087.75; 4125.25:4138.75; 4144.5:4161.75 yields 0.9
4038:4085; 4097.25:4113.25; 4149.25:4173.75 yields -2.2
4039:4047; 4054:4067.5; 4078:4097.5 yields 0.7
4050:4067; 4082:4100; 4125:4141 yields -0.4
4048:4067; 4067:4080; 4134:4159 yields -0.4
